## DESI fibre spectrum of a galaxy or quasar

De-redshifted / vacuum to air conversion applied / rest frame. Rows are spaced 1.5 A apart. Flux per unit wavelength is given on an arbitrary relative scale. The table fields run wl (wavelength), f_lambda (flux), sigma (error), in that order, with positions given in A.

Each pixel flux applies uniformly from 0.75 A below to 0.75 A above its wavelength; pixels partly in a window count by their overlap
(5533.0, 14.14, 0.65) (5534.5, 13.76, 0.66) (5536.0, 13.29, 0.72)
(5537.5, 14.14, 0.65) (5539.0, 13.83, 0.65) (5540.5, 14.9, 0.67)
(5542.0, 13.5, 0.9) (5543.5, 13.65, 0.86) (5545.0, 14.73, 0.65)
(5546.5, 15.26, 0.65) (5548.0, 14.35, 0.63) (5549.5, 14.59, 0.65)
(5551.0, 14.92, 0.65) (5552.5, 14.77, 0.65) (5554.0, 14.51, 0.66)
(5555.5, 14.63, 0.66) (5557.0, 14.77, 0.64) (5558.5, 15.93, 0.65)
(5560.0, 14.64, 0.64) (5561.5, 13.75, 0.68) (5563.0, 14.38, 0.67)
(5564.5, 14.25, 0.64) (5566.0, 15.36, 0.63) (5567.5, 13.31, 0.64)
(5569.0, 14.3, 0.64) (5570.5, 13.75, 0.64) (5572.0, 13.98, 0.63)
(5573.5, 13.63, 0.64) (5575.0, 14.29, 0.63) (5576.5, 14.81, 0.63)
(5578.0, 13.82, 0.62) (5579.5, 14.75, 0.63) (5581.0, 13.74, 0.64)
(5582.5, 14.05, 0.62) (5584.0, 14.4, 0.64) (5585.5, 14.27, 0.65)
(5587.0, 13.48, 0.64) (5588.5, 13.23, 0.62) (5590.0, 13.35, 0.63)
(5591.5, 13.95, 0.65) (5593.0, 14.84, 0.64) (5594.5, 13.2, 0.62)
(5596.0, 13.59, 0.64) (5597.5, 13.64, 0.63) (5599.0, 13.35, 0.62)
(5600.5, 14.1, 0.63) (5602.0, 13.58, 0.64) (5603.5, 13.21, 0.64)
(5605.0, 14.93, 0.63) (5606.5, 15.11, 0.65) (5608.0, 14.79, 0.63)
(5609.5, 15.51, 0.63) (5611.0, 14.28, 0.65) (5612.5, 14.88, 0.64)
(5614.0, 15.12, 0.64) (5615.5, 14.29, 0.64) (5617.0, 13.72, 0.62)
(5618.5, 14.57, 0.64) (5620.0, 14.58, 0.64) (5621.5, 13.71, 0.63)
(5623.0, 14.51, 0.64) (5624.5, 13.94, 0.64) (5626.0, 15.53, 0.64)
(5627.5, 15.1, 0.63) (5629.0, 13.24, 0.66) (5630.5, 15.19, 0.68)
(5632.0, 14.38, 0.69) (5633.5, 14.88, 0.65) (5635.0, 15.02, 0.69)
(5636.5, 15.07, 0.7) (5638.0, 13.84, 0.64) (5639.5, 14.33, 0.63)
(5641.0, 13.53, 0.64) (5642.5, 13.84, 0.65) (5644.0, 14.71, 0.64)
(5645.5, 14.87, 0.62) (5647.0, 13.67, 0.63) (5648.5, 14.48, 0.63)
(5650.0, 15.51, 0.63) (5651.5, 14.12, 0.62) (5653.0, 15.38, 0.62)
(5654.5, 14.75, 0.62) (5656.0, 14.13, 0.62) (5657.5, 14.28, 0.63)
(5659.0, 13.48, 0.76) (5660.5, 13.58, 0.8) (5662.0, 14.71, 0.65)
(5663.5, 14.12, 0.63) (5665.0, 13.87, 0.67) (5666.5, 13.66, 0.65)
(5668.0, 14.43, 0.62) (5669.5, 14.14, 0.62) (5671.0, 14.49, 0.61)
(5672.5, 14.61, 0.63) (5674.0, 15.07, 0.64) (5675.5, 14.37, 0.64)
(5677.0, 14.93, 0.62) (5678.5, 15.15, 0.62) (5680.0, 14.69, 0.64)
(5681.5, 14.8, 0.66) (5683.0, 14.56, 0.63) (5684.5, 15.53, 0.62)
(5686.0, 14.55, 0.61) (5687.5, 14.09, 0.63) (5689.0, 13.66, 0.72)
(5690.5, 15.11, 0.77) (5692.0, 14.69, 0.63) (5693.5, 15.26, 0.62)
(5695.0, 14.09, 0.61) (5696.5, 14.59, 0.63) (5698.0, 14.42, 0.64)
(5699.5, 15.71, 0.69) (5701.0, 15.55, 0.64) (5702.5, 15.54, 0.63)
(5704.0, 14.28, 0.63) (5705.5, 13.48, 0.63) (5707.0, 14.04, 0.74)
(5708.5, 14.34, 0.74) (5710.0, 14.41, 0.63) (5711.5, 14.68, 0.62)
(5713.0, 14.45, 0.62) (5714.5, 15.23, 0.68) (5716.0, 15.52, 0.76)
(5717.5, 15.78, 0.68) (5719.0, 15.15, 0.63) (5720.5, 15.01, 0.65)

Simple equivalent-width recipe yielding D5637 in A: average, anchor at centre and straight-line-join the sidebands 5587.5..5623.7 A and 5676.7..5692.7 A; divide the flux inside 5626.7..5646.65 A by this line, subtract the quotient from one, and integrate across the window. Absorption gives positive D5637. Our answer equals -0.1 A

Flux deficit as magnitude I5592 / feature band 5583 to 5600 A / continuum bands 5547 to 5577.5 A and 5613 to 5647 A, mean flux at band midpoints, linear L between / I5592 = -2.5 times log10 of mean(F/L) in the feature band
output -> 0.052 mag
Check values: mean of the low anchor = 14.4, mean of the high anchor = 14.4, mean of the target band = 13.8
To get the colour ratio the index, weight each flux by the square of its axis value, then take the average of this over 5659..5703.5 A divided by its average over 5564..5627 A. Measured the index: 1.1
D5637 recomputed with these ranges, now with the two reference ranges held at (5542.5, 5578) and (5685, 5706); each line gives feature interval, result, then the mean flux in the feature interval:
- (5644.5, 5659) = 0.1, 14.5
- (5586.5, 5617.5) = 0.9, 14.1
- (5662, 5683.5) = 0.2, 14.5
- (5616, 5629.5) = 0.2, 14.3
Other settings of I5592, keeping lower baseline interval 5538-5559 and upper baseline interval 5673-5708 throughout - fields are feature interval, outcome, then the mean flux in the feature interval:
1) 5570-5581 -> 0.036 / 14.1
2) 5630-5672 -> 0.022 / 14.4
